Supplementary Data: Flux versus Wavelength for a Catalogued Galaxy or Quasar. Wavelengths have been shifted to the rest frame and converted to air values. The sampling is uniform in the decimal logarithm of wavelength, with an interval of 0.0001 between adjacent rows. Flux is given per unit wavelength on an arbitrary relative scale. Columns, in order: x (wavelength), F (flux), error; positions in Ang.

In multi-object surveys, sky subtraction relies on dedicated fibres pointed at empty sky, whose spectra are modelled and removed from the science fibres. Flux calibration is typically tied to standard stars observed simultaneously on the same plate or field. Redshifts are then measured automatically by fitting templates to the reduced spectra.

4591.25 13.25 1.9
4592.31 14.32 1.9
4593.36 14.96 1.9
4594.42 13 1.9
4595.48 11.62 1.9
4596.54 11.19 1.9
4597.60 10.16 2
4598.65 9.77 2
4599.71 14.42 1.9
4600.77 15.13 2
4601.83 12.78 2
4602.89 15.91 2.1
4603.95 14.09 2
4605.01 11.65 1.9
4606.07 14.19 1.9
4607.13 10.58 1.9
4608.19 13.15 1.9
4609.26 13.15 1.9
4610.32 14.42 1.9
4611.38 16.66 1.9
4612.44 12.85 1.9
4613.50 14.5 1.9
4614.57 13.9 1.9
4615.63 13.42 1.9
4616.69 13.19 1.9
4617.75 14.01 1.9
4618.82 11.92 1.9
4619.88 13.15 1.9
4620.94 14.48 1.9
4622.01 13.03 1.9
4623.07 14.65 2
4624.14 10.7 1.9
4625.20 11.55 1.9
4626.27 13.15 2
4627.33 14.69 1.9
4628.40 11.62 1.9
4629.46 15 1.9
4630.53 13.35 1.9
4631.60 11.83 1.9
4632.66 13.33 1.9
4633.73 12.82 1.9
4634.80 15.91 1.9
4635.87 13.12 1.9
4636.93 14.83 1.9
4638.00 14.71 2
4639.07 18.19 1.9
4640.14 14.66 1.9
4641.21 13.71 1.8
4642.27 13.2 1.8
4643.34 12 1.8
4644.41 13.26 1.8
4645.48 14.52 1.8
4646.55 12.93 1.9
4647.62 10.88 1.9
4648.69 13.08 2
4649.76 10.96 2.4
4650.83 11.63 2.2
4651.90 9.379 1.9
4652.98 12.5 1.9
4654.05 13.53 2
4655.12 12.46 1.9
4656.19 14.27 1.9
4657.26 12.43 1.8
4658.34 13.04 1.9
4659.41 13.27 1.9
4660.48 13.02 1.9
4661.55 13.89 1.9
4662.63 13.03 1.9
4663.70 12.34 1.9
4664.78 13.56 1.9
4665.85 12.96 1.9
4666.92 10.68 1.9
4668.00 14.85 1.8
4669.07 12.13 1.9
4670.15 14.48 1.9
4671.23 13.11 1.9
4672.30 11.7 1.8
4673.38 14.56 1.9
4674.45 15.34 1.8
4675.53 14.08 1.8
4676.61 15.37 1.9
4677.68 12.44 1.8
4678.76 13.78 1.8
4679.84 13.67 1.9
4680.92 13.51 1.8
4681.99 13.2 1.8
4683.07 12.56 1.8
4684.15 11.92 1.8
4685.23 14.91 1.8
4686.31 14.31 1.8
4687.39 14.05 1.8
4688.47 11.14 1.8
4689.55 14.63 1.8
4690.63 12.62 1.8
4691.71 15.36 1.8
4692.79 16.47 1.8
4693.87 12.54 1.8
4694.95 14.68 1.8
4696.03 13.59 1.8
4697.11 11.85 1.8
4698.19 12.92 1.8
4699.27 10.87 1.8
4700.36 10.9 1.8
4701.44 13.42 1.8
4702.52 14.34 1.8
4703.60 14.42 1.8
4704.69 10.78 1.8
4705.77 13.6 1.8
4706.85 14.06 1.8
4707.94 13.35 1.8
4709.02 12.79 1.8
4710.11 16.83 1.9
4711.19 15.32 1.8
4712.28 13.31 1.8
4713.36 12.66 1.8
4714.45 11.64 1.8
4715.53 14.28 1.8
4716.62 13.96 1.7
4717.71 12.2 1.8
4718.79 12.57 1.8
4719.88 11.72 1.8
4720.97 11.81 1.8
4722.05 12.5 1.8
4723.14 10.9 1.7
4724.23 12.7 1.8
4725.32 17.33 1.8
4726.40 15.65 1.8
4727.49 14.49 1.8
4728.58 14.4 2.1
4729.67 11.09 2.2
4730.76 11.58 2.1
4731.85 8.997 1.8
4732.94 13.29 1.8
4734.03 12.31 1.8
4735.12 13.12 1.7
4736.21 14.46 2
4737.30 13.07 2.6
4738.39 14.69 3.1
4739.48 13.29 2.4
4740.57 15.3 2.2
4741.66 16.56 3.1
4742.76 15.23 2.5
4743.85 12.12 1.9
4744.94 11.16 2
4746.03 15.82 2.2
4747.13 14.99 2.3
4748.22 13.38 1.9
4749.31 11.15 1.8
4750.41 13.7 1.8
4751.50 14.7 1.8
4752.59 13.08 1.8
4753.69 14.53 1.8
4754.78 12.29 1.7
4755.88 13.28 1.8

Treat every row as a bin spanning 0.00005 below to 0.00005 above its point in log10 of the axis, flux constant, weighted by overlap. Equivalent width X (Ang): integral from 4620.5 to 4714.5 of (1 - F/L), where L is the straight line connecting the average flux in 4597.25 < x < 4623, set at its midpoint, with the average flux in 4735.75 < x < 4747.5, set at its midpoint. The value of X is 3.0 Ang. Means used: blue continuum 13.4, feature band 13.3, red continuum 14.2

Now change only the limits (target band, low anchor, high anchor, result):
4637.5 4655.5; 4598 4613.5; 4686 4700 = 0.6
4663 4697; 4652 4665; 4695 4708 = -1.6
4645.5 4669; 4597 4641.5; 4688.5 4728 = 1.5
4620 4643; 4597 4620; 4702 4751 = -0.7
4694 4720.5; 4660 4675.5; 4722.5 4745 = 0.5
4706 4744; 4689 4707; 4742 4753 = 0.1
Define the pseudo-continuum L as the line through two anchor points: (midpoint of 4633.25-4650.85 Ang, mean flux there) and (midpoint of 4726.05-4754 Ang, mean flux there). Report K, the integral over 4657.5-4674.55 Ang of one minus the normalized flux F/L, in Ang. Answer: 0.5 Ang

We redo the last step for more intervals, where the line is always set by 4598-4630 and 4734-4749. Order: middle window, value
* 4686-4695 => -0.1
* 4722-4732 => 0.6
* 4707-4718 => 0.1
